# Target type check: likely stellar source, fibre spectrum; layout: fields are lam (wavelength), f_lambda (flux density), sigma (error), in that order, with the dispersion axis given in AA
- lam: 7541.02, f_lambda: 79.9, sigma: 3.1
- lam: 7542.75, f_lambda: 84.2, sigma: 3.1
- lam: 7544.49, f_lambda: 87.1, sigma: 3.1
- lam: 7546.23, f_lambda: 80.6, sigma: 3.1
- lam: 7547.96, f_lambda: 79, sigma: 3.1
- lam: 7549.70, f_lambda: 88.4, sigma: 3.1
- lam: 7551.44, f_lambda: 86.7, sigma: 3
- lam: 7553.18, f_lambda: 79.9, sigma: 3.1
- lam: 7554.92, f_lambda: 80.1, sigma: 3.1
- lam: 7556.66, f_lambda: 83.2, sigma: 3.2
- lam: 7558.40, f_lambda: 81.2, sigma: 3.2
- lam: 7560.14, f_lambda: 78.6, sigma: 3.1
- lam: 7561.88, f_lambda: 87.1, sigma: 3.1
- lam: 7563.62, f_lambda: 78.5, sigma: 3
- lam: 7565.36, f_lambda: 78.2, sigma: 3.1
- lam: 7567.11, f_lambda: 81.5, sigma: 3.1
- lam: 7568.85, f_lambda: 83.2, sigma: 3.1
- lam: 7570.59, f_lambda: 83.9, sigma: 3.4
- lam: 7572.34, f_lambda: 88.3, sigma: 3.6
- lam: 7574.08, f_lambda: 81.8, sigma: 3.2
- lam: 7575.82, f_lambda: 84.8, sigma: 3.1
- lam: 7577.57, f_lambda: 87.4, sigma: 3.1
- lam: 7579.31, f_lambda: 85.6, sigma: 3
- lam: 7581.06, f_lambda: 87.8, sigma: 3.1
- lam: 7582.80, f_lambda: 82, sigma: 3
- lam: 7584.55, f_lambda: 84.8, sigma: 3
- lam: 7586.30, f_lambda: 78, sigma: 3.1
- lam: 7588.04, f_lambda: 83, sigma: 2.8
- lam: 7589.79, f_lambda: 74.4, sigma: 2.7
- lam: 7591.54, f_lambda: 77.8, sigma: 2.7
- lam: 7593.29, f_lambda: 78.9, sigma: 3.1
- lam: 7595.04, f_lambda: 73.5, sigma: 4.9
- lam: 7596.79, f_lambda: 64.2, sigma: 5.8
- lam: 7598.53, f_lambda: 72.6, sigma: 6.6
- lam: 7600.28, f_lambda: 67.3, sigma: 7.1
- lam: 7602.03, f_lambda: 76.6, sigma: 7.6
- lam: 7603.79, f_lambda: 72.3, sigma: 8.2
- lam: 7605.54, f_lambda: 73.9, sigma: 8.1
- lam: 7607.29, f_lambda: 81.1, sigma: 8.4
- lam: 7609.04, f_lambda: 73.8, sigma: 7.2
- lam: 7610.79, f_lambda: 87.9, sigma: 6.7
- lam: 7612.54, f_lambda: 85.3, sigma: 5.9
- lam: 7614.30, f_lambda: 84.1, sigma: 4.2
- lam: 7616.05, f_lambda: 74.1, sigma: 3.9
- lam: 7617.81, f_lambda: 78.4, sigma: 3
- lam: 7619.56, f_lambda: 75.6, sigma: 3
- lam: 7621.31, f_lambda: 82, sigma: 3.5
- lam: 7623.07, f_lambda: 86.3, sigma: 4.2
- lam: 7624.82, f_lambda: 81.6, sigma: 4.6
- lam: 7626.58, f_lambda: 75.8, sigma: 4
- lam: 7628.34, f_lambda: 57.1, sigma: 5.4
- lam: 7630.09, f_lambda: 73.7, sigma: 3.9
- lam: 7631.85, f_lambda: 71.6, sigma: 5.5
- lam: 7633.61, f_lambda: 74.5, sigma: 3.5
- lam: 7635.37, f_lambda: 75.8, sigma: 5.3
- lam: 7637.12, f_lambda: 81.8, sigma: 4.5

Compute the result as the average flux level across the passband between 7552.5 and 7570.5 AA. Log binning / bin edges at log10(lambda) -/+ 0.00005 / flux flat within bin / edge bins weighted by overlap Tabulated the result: 81.3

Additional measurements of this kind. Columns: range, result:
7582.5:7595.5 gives 79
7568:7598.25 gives 81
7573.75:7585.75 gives 84.8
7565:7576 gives 83.2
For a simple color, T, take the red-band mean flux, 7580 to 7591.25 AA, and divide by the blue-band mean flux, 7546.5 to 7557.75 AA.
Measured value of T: 0.98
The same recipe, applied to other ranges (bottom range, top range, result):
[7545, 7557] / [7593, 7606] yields 0.87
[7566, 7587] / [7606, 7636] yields 0.92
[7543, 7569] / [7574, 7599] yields 0.97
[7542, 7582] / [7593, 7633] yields 0.91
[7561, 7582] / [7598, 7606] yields 0.86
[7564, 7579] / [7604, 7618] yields 0.95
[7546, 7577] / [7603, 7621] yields 0.95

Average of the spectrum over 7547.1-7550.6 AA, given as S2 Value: 83.7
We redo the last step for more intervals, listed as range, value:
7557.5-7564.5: 81.4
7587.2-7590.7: 78.5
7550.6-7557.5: 82.4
